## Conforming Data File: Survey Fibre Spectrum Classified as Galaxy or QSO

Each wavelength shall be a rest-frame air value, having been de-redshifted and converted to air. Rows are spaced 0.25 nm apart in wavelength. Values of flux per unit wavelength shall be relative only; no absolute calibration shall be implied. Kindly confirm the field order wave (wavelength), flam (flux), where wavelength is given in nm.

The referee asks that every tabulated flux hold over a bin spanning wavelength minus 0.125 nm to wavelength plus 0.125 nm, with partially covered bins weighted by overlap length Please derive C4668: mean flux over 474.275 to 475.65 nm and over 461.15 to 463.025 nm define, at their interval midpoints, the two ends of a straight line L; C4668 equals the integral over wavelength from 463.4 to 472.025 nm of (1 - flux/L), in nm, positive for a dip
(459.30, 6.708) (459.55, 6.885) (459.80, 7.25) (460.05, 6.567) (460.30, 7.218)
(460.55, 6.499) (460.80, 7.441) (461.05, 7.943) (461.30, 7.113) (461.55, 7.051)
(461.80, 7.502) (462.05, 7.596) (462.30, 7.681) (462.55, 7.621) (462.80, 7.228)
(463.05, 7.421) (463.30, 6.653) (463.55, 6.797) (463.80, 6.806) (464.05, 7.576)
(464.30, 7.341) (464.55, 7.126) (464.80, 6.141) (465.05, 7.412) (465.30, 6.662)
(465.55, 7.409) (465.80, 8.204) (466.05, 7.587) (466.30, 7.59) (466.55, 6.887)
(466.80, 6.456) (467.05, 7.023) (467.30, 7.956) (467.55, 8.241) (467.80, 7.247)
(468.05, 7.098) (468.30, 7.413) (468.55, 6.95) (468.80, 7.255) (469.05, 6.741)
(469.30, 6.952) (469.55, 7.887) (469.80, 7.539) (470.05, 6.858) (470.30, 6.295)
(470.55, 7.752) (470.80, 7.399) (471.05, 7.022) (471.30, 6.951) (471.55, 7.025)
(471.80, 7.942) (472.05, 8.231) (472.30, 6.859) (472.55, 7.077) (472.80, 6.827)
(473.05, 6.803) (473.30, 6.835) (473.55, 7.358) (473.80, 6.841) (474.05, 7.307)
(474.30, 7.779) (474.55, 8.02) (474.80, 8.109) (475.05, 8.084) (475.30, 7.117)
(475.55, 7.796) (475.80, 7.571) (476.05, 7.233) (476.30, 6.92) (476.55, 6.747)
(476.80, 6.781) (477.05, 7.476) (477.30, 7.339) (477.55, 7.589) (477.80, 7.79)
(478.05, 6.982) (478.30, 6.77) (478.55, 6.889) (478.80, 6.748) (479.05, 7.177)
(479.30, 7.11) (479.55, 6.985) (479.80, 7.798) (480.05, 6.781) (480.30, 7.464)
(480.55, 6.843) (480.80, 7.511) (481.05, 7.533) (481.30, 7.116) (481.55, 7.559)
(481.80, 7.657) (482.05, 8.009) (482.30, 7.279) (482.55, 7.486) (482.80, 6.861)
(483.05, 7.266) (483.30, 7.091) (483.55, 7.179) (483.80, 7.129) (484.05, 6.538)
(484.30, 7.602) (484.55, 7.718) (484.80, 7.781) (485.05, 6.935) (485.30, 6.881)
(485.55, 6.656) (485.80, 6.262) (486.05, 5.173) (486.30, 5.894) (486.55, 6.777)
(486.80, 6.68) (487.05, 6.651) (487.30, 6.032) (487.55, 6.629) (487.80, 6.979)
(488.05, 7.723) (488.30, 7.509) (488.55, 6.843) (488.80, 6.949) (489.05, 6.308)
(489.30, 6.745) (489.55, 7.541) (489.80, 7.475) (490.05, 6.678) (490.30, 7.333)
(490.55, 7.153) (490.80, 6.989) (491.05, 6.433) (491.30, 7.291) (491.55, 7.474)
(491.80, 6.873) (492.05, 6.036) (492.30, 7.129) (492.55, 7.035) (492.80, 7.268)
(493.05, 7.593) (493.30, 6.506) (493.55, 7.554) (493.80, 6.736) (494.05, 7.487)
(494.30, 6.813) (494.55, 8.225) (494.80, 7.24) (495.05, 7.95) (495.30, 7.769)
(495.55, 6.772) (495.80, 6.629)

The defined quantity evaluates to 0.40 nm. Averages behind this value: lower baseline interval 7.41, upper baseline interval 7.82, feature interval 7.23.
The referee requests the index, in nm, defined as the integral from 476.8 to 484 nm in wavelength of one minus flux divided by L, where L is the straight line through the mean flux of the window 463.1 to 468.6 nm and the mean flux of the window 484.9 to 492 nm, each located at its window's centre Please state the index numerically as -0.30 nm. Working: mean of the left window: 7.21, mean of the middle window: 7.25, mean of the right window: 6.81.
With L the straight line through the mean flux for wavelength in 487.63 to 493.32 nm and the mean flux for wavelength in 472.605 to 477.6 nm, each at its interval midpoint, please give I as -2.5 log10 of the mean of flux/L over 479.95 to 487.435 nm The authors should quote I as 0.02 mag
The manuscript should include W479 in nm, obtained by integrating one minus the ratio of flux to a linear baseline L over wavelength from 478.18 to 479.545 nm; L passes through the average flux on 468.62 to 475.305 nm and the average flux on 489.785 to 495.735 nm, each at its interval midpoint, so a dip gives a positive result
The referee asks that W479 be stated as 0.057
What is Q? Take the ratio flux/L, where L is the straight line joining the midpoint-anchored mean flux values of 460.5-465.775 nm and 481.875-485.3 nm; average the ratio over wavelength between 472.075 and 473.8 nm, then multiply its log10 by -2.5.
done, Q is 0.035 mag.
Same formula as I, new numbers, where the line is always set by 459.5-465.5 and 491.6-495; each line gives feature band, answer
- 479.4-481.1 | -0.017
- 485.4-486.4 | 0.186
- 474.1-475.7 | -0.093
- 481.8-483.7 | -0.028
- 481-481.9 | -0.046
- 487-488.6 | 0.034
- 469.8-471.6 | 0.011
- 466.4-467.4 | 0.012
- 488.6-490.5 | 0.021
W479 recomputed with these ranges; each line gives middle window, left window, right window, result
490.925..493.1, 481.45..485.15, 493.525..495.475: 0.13 nm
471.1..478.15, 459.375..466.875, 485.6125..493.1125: -0.30 nm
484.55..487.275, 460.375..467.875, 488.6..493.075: 0.17 nm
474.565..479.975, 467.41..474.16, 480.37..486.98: -0.12 nm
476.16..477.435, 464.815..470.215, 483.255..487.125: -0.01 nm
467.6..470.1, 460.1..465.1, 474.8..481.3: -0.01 nm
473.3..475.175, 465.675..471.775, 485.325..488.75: -0.14 nm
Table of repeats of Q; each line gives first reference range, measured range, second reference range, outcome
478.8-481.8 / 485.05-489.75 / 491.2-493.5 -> 0.07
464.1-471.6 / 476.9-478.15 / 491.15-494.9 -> -0.04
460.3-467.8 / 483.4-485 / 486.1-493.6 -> -0.05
